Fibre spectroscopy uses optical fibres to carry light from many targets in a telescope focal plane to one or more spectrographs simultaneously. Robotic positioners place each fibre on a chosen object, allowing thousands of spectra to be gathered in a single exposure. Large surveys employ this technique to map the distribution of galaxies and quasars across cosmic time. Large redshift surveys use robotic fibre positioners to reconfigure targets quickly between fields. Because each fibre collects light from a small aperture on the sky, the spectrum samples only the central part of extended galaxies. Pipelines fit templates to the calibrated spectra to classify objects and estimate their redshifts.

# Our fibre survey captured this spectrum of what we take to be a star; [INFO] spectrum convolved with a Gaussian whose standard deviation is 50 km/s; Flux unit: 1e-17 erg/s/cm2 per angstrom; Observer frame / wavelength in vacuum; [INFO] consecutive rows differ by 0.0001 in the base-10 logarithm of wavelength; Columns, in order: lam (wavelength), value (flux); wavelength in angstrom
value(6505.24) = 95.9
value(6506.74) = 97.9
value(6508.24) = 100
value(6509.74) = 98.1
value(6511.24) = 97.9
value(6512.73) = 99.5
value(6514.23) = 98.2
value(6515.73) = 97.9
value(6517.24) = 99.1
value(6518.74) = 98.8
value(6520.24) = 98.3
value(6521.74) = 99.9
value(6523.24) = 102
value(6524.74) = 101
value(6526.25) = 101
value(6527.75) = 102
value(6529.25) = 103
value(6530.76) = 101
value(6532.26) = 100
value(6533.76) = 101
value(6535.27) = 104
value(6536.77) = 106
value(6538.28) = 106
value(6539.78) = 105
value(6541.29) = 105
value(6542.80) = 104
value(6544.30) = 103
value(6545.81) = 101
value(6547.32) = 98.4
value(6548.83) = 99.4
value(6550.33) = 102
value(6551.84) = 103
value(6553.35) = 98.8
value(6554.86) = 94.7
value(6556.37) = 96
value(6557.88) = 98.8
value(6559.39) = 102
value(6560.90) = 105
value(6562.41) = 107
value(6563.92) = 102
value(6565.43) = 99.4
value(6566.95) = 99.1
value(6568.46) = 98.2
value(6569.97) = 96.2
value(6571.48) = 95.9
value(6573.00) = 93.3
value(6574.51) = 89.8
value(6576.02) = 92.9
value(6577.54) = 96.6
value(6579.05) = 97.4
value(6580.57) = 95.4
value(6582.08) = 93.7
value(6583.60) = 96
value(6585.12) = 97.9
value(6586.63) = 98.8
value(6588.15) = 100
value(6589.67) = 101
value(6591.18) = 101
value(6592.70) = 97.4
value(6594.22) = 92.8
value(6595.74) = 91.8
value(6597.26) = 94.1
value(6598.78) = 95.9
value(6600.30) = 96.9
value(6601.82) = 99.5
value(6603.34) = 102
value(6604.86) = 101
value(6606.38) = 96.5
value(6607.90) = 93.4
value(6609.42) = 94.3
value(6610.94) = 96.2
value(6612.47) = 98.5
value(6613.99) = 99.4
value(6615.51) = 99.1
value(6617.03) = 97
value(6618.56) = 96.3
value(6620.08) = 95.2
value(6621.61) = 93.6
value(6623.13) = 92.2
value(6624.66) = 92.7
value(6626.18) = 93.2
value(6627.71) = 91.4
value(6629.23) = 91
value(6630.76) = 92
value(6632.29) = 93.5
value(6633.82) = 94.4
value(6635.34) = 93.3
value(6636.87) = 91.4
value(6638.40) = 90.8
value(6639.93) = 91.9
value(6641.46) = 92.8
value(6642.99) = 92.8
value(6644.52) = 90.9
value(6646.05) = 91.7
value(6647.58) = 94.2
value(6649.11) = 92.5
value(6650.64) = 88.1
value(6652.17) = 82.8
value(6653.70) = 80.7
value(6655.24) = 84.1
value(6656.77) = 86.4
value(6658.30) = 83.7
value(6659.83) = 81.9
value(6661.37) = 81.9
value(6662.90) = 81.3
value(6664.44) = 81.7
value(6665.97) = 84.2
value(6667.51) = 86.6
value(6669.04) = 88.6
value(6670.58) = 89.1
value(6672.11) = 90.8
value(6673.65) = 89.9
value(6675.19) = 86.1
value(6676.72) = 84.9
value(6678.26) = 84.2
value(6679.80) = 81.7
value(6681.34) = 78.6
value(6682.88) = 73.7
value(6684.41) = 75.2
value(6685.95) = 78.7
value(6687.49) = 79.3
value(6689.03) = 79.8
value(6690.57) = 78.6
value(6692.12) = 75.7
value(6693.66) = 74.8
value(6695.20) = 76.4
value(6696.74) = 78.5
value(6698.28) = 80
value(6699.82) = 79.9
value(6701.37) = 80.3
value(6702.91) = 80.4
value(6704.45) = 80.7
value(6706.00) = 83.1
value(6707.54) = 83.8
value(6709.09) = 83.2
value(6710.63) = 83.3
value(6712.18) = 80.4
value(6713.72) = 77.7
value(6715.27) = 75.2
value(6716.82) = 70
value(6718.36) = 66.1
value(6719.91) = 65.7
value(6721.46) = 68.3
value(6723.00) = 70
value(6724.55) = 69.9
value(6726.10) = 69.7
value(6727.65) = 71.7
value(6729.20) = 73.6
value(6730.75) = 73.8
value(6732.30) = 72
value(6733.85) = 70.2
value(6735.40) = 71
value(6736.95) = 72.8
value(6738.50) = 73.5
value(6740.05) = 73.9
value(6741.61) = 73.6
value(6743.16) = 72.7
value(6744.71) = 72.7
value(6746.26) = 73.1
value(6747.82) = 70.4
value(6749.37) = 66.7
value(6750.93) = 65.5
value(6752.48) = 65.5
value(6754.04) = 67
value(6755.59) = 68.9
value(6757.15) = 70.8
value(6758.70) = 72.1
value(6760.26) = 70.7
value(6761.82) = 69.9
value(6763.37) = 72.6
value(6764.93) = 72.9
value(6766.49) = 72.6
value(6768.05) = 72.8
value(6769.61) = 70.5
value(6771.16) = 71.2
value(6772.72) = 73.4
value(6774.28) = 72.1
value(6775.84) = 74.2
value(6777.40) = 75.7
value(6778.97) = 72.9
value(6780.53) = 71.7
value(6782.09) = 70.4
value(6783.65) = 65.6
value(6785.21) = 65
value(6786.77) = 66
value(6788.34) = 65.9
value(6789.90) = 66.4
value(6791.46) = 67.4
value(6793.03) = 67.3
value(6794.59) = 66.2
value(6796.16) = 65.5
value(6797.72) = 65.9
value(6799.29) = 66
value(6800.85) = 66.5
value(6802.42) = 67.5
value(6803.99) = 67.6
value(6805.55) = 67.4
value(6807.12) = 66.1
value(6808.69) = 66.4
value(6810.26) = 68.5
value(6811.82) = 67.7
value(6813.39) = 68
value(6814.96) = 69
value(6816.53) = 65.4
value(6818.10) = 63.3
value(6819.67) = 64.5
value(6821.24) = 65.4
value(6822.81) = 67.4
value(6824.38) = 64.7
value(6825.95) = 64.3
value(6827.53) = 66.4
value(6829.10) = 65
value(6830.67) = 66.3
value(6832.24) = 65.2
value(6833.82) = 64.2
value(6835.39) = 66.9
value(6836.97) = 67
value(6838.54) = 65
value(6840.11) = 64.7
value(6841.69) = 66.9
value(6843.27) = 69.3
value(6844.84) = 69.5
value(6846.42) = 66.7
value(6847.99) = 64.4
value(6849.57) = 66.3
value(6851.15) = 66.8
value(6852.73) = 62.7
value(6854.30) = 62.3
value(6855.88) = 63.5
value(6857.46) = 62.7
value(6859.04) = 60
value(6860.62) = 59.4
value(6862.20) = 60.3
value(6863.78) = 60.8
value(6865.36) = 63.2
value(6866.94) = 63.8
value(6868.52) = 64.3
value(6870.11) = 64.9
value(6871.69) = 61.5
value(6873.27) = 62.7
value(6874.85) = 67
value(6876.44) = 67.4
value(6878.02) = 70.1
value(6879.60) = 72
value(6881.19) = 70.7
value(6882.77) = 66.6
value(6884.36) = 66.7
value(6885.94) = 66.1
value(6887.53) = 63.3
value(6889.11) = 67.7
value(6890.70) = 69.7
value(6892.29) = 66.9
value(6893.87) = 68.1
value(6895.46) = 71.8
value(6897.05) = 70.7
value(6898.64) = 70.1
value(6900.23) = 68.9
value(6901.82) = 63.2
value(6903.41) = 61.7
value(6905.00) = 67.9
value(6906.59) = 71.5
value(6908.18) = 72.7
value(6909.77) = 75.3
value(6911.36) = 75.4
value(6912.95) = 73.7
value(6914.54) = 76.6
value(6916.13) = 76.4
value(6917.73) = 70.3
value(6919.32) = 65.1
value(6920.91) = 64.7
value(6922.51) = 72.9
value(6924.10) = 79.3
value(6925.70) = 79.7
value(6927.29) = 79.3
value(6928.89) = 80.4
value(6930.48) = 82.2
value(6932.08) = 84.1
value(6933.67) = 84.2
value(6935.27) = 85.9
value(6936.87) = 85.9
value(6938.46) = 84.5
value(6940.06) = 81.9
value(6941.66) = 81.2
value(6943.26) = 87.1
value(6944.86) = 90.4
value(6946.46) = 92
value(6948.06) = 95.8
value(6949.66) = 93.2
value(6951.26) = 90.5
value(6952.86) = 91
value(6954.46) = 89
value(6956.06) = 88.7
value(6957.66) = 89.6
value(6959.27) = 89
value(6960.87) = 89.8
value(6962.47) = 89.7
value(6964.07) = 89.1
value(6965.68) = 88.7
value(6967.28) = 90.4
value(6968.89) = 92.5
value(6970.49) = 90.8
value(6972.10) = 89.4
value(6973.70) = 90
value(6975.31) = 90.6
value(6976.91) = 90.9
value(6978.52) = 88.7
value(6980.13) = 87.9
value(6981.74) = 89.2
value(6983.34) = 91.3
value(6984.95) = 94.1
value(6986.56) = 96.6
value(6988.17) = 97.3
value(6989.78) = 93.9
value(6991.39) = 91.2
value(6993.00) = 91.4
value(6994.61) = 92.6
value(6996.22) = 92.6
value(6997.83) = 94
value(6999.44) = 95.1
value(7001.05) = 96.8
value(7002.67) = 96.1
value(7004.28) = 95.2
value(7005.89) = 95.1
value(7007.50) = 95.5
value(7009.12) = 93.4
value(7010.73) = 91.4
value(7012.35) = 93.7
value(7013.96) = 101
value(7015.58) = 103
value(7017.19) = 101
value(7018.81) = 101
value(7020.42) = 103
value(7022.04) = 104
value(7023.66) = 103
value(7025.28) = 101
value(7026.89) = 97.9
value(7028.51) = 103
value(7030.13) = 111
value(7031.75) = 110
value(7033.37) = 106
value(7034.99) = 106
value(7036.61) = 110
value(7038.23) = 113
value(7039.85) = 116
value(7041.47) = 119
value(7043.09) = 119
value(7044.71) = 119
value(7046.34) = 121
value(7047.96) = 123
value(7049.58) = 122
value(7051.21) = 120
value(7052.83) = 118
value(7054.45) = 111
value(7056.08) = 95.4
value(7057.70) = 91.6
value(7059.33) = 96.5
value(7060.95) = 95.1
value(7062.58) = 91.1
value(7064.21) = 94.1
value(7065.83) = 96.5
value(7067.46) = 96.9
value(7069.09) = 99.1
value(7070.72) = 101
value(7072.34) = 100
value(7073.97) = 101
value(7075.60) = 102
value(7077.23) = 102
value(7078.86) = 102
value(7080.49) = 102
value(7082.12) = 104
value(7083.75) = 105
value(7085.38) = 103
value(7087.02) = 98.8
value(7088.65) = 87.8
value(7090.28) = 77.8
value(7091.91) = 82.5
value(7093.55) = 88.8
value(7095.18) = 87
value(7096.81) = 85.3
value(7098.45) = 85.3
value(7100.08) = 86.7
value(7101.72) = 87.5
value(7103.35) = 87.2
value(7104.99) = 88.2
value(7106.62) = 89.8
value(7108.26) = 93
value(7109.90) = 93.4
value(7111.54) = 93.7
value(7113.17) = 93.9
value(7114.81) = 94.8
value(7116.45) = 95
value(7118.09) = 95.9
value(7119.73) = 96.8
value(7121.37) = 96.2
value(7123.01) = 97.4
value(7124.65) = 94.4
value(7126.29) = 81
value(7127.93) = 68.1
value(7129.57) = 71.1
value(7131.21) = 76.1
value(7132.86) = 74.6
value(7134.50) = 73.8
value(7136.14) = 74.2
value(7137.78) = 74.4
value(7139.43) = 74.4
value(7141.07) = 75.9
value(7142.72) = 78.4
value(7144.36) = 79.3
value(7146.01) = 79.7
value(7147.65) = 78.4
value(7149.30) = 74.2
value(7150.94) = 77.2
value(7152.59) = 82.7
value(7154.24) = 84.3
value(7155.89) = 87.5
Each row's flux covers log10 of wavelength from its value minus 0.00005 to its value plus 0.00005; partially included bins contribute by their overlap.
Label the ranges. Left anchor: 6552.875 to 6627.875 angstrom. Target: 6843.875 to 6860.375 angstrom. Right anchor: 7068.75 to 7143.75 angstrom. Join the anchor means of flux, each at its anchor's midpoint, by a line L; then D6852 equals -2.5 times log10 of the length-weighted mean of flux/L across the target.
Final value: 0.40 mag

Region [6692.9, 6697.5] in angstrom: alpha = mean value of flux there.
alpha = 76.6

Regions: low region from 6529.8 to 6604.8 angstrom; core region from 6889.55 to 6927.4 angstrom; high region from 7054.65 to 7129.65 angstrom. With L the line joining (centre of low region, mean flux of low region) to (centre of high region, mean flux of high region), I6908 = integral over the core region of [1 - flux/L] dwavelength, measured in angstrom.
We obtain 9.6 angstrom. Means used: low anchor 99.1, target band 71.1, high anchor 93.3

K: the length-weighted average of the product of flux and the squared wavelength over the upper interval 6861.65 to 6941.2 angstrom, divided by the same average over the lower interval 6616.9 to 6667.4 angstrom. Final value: 0.9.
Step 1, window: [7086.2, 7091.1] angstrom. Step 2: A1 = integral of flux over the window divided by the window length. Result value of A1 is 88.2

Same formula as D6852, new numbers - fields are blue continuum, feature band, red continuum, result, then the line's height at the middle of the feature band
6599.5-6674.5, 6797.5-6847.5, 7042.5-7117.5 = 0.382 mag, 94.3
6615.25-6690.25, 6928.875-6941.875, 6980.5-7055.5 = 0.188 mag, 99.5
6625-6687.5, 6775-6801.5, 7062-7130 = 0.287 mag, 88.8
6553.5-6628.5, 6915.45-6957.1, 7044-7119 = 0.176 mag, 97.6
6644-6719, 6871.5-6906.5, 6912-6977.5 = 0.240 mag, 84.2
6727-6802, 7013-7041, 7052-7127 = -0.169 mag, 90.2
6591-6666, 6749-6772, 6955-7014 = 0.298 mag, 92.2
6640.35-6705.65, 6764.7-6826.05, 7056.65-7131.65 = 0.253 mag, 86.1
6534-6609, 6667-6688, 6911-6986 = 0.142 mag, 95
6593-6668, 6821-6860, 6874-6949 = 0.206 mag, 79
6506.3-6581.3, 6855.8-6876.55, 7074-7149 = 0.428 mag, 93.1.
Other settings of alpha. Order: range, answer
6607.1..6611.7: 94.8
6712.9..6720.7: 71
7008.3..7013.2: 92.9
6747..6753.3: 67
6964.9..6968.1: 89.5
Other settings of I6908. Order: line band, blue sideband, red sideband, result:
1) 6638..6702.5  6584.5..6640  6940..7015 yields 7.6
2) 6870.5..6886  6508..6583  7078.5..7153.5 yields 4.2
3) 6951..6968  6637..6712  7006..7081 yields 1.7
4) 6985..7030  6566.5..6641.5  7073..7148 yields -3.7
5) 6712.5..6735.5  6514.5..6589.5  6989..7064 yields 6.8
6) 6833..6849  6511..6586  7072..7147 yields 4.7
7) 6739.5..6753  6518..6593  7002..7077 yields 4.1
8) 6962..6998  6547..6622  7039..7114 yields 2.8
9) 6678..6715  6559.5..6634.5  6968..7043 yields 6.7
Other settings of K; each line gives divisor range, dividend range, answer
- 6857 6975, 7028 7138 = 1.33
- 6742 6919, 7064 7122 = 1.50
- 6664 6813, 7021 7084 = 1.57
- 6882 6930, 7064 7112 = 1.40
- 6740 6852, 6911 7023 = 1.37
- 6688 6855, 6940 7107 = 1.48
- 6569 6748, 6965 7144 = 1.25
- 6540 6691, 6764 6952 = 0.81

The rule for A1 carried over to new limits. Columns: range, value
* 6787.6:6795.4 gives 66.6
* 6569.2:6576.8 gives 93.6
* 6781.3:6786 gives 67.1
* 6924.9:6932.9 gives 81.2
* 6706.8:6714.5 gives 81.6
